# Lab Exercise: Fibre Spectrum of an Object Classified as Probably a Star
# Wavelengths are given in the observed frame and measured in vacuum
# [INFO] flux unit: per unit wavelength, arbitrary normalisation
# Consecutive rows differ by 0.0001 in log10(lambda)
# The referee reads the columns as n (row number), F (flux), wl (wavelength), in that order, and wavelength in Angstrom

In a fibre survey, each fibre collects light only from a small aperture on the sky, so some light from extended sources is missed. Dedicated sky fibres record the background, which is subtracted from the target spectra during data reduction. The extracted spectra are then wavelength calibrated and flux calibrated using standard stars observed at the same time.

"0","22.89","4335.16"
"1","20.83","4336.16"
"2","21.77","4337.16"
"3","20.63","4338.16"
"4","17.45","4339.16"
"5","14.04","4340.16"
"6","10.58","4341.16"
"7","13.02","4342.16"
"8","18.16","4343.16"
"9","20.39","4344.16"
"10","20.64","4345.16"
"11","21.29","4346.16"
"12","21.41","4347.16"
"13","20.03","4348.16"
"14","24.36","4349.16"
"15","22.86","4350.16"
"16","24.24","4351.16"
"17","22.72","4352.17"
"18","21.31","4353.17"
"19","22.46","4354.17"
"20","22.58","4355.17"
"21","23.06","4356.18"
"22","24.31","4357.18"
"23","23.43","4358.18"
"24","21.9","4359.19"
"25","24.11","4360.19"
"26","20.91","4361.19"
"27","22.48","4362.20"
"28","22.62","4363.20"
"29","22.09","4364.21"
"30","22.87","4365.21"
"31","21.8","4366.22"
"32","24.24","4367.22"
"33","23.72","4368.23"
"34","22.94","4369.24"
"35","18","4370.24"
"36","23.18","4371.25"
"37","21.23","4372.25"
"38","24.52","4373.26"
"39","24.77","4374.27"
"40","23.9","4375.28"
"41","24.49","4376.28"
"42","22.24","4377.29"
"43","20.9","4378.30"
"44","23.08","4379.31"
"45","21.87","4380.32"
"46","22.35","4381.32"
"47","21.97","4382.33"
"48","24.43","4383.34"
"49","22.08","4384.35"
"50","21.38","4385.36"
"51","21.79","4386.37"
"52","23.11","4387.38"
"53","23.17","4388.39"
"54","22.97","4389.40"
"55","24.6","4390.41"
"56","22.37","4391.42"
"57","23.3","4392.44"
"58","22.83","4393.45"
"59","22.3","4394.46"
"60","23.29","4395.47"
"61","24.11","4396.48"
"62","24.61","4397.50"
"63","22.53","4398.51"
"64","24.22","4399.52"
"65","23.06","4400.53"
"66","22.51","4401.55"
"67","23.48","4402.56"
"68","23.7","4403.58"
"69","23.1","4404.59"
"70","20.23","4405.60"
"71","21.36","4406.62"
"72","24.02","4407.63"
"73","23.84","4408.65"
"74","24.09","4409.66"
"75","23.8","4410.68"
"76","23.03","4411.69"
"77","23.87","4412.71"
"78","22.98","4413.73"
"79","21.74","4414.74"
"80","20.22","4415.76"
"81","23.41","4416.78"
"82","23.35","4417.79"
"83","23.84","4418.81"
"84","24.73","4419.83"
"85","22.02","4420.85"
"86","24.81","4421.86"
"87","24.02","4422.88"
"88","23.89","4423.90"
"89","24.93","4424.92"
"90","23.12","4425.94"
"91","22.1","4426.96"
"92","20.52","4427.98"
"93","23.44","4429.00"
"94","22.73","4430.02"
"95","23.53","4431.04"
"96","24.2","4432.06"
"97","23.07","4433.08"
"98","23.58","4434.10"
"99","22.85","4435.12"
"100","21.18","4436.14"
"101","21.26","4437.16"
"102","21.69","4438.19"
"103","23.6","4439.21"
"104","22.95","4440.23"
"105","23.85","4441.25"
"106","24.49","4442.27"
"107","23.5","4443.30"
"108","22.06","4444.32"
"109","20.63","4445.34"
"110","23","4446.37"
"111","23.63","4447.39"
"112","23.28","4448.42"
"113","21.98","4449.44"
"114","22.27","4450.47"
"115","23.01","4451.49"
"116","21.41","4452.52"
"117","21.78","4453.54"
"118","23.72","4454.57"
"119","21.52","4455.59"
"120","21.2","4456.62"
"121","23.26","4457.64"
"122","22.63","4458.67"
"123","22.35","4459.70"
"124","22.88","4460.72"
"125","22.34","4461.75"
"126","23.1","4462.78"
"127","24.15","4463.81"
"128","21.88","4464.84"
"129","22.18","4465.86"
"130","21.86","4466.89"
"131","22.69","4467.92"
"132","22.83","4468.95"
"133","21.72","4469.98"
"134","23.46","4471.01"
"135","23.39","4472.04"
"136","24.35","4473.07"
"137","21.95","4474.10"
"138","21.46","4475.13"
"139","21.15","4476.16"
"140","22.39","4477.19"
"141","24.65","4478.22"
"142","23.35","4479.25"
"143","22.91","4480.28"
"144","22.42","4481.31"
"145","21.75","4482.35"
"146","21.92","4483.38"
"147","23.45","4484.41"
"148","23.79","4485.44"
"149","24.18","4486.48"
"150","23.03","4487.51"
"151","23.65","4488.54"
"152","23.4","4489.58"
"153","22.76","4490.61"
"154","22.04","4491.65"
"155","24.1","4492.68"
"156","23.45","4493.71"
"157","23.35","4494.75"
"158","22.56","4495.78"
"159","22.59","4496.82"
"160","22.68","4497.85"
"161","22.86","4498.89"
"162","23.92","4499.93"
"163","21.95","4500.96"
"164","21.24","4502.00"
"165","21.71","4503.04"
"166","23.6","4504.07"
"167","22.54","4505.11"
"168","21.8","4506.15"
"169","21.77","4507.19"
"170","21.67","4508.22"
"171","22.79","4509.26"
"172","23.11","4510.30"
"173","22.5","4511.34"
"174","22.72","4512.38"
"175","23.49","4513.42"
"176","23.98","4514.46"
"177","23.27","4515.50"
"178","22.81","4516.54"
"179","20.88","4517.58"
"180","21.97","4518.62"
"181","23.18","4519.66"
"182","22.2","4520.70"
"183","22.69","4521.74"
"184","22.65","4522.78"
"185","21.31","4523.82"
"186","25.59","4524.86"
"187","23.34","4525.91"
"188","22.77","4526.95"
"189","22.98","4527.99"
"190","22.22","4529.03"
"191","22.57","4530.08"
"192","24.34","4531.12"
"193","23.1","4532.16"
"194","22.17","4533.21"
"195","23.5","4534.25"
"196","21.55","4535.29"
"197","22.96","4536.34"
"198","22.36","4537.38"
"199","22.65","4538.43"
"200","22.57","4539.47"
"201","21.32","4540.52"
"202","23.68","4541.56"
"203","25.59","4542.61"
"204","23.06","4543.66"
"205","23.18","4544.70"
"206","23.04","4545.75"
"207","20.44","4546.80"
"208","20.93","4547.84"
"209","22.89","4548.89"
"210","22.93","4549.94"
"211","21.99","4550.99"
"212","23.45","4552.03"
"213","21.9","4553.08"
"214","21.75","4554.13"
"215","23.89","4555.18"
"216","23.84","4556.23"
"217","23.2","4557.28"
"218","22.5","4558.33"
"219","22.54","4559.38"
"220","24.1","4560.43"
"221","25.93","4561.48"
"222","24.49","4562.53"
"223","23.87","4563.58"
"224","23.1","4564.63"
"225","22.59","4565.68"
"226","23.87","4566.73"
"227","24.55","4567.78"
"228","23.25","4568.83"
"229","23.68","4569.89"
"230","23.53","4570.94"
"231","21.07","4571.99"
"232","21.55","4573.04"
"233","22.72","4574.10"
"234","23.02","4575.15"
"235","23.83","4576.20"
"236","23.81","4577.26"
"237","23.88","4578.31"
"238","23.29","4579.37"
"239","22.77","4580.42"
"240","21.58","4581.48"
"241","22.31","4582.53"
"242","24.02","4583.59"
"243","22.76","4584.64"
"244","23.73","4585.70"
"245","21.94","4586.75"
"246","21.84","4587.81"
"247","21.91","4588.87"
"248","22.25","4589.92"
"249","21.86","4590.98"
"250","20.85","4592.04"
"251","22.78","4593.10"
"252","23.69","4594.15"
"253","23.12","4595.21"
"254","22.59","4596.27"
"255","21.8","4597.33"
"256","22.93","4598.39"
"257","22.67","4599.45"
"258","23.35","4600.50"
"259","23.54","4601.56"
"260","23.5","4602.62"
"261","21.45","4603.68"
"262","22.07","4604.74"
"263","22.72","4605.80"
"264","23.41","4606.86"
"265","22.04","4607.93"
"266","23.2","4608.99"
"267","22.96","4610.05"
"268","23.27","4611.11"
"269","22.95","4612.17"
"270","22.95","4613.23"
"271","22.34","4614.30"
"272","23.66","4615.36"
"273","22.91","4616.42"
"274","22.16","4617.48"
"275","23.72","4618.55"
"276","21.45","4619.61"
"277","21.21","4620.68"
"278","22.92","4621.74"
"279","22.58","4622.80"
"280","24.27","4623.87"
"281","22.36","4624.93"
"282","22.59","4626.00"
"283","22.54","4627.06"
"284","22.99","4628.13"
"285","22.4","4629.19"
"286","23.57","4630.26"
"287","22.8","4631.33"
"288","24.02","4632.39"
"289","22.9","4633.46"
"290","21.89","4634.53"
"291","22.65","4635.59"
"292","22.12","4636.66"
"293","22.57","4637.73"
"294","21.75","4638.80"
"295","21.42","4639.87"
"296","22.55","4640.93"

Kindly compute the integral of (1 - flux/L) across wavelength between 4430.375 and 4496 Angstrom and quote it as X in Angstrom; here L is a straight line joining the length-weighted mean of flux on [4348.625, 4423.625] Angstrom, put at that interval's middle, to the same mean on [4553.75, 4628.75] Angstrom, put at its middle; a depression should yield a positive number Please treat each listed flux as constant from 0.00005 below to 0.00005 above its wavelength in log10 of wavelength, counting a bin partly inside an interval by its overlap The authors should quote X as 0.4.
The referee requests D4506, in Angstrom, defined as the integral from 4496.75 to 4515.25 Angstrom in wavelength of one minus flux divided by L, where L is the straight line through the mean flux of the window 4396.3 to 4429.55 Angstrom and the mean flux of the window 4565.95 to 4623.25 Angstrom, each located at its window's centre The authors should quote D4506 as 0.3 Angstrom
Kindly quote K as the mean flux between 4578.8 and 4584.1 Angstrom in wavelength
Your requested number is 22.8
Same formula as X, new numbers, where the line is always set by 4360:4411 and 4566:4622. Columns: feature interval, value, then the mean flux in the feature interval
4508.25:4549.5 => 0.1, 22.8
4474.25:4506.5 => 0.0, 22.8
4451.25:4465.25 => 0.2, 22.5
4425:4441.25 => 0.1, 22.8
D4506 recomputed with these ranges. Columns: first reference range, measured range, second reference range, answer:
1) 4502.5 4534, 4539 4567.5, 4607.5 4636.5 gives -0.4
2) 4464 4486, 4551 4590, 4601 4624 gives -0.6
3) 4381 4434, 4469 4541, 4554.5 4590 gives 1.1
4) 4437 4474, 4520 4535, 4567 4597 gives -0.1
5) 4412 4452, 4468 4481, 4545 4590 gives 0.1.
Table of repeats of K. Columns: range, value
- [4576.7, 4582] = 23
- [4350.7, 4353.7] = 22.7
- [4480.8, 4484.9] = 22.4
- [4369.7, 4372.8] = 20.9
